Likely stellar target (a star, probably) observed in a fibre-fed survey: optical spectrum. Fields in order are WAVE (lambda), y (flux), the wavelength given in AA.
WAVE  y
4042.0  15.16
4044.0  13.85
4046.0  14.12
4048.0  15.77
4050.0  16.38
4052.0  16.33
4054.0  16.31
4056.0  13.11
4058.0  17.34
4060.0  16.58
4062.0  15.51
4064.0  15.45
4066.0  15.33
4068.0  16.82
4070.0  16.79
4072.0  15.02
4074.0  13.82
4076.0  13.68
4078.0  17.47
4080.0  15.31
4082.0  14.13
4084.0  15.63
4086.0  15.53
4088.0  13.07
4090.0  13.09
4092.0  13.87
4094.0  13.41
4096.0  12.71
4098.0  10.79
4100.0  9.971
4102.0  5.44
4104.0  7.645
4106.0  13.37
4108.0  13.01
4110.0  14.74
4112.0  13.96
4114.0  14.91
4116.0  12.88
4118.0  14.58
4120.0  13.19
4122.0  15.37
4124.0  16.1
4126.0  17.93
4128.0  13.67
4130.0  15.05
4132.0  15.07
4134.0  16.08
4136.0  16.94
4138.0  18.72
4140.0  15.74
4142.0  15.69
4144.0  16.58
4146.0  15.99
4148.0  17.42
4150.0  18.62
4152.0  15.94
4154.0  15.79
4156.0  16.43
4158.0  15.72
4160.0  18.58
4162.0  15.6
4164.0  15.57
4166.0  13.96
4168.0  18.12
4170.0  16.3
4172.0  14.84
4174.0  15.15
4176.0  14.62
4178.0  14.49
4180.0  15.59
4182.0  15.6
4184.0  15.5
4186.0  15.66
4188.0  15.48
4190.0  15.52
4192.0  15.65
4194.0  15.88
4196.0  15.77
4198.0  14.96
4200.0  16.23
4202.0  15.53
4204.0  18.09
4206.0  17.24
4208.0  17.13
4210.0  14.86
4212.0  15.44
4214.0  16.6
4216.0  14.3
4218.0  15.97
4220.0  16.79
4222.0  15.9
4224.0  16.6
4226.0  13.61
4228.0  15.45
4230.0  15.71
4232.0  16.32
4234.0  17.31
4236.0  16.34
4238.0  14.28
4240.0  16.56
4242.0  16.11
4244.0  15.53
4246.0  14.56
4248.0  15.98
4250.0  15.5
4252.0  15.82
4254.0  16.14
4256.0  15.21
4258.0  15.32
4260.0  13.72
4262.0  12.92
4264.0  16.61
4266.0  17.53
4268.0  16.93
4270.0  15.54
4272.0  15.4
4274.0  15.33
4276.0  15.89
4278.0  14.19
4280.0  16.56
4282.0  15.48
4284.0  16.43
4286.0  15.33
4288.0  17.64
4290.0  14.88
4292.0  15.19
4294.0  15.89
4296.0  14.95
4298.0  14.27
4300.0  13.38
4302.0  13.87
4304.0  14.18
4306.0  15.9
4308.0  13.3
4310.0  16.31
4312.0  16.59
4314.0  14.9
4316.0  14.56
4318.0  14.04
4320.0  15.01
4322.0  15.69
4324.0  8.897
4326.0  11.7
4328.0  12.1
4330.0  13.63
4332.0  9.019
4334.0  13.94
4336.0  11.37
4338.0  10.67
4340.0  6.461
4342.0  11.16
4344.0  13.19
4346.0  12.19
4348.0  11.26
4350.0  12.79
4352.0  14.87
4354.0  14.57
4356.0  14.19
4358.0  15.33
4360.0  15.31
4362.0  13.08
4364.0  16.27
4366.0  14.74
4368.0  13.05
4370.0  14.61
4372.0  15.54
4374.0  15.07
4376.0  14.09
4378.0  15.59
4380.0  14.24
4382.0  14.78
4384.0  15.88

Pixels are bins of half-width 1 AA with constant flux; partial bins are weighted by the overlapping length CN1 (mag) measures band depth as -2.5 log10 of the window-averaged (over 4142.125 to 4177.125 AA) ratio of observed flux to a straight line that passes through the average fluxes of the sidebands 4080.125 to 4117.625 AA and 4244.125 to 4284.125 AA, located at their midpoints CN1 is -0.17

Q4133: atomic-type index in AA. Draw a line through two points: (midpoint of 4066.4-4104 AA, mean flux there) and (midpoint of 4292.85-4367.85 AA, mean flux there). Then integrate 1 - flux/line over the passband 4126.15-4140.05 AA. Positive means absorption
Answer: -2.5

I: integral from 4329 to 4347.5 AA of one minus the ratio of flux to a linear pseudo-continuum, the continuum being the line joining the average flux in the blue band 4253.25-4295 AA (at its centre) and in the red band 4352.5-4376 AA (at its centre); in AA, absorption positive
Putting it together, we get 4.5 AA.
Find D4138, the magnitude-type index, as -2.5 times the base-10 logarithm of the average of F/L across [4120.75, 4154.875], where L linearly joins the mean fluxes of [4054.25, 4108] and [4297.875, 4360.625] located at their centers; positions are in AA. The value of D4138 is -0.18 mag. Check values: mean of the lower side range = 13.9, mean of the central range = 16.3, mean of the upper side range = 13.2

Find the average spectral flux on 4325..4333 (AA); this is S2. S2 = 11.6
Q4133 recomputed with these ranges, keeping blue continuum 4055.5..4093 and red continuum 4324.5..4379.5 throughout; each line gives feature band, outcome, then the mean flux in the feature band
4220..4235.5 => -2.07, 15.9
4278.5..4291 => -2.15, 16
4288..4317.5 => -3.15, 14.9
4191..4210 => -2.61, 16.2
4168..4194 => -2.00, 15.5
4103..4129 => 1.58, 14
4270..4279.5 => -1.11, 15.3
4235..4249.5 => -1.74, 15.6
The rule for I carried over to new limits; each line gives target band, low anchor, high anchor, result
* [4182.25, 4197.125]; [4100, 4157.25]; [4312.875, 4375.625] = -1.3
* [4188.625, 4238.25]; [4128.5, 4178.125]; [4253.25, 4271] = -0.4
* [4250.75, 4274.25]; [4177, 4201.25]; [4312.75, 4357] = -2.5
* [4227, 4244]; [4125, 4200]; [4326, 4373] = -1.4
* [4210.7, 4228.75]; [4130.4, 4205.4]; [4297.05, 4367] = -0.5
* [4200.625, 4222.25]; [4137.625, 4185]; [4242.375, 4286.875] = -0.5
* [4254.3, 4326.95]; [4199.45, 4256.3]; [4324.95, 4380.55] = -2.2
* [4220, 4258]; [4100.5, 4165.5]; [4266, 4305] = -1.1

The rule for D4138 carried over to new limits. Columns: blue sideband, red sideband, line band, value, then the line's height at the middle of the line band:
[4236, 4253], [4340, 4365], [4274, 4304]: -0.04 mag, 14.7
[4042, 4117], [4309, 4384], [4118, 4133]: -0.08 mag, 14.1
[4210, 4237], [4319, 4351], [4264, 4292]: -0.15 mag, 13.9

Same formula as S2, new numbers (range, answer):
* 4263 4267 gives 17.1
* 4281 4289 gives 16.2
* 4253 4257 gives 15.7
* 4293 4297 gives 15.4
